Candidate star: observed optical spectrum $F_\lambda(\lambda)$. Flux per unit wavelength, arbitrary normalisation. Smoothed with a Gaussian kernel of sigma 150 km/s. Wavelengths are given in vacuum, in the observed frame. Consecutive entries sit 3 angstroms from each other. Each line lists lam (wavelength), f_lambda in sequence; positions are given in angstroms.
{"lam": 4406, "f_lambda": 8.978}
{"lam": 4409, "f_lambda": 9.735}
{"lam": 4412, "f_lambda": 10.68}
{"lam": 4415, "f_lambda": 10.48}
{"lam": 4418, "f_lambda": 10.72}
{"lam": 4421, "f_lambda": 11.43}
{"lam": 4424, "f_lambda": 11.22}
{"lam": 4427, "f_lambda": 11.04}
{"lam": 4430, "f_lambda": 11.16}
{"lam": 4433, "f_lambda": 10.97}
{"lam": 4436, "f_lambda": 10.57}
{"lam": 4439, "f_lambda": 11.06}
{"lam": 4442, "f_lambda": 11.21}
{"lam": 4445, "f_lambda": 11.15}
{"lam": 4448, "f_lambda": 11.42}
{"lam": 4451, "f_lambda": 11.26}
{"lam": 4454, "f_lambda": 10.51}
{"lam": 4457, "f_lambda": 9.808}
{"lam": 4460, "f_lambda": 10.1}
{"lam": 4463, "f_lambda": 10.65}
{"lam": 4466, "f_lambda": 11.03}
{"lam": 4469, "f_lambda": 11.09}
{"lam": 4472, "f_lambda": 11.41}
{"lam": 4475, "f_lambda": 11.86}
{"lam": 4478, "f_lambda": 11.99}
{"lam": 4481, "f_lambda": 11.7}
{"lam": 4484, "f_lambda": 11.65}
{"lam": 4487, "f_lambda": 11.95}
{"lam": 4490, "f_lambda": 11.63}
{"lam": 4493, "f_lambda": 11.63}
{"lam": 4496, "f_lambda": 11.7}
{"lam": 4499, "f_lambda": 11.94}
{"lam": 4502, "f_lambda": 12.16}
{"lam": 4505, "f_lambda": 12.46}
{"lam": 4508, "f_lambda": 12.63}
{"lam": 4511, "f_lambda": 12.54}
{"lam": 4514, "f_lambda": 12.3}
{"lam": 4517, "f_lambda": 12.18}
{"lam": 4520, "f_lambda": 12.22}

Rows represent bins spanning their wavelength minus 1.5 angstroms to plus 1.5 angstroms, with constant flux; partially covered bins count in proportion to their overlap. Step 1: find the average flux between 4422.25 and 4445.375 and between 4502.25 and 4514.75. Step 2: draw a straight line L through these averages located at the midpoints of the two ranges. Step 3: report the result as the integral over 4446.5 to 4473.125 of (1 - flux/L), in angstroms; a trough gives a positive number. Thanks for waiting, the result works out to 1.7 angstroms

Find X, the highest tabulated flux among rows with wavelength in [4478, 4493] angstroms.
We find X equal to 11.99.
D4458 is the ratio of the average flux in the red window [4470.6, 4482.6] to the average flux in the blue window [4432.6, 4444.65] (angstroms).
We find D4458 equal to 1.07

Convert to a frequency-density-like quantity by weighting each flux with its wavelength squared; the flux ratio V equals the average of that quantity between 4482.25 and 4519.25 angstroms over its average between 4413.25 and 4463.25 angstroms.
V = 1.1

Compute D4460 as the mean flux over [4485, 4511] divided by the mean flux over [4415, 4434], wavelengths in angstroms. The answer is 1.09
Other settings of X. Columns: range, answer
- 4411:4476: 11.86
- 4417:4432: 11.43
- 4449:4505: 12.46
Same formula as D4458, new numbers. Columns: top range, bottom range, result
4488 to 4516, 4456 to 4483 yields 1.09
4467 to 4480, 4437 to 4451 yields 1.03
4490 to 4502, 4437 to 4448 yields 1.06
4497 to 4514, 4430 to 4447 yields 1.12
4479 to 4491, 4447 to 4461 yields 1.11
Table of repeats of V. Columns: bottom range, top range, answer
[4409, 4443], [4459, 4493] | 1.07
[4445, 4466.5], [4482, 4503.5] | 1.12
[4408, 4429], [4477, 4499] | 1.12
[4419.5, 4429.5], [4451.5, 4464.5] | 0.94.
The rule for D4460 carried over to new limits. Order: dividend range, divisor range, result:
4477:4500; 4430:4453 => 1.06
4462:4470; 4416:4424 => 0.99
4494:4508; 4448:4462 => 1.15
